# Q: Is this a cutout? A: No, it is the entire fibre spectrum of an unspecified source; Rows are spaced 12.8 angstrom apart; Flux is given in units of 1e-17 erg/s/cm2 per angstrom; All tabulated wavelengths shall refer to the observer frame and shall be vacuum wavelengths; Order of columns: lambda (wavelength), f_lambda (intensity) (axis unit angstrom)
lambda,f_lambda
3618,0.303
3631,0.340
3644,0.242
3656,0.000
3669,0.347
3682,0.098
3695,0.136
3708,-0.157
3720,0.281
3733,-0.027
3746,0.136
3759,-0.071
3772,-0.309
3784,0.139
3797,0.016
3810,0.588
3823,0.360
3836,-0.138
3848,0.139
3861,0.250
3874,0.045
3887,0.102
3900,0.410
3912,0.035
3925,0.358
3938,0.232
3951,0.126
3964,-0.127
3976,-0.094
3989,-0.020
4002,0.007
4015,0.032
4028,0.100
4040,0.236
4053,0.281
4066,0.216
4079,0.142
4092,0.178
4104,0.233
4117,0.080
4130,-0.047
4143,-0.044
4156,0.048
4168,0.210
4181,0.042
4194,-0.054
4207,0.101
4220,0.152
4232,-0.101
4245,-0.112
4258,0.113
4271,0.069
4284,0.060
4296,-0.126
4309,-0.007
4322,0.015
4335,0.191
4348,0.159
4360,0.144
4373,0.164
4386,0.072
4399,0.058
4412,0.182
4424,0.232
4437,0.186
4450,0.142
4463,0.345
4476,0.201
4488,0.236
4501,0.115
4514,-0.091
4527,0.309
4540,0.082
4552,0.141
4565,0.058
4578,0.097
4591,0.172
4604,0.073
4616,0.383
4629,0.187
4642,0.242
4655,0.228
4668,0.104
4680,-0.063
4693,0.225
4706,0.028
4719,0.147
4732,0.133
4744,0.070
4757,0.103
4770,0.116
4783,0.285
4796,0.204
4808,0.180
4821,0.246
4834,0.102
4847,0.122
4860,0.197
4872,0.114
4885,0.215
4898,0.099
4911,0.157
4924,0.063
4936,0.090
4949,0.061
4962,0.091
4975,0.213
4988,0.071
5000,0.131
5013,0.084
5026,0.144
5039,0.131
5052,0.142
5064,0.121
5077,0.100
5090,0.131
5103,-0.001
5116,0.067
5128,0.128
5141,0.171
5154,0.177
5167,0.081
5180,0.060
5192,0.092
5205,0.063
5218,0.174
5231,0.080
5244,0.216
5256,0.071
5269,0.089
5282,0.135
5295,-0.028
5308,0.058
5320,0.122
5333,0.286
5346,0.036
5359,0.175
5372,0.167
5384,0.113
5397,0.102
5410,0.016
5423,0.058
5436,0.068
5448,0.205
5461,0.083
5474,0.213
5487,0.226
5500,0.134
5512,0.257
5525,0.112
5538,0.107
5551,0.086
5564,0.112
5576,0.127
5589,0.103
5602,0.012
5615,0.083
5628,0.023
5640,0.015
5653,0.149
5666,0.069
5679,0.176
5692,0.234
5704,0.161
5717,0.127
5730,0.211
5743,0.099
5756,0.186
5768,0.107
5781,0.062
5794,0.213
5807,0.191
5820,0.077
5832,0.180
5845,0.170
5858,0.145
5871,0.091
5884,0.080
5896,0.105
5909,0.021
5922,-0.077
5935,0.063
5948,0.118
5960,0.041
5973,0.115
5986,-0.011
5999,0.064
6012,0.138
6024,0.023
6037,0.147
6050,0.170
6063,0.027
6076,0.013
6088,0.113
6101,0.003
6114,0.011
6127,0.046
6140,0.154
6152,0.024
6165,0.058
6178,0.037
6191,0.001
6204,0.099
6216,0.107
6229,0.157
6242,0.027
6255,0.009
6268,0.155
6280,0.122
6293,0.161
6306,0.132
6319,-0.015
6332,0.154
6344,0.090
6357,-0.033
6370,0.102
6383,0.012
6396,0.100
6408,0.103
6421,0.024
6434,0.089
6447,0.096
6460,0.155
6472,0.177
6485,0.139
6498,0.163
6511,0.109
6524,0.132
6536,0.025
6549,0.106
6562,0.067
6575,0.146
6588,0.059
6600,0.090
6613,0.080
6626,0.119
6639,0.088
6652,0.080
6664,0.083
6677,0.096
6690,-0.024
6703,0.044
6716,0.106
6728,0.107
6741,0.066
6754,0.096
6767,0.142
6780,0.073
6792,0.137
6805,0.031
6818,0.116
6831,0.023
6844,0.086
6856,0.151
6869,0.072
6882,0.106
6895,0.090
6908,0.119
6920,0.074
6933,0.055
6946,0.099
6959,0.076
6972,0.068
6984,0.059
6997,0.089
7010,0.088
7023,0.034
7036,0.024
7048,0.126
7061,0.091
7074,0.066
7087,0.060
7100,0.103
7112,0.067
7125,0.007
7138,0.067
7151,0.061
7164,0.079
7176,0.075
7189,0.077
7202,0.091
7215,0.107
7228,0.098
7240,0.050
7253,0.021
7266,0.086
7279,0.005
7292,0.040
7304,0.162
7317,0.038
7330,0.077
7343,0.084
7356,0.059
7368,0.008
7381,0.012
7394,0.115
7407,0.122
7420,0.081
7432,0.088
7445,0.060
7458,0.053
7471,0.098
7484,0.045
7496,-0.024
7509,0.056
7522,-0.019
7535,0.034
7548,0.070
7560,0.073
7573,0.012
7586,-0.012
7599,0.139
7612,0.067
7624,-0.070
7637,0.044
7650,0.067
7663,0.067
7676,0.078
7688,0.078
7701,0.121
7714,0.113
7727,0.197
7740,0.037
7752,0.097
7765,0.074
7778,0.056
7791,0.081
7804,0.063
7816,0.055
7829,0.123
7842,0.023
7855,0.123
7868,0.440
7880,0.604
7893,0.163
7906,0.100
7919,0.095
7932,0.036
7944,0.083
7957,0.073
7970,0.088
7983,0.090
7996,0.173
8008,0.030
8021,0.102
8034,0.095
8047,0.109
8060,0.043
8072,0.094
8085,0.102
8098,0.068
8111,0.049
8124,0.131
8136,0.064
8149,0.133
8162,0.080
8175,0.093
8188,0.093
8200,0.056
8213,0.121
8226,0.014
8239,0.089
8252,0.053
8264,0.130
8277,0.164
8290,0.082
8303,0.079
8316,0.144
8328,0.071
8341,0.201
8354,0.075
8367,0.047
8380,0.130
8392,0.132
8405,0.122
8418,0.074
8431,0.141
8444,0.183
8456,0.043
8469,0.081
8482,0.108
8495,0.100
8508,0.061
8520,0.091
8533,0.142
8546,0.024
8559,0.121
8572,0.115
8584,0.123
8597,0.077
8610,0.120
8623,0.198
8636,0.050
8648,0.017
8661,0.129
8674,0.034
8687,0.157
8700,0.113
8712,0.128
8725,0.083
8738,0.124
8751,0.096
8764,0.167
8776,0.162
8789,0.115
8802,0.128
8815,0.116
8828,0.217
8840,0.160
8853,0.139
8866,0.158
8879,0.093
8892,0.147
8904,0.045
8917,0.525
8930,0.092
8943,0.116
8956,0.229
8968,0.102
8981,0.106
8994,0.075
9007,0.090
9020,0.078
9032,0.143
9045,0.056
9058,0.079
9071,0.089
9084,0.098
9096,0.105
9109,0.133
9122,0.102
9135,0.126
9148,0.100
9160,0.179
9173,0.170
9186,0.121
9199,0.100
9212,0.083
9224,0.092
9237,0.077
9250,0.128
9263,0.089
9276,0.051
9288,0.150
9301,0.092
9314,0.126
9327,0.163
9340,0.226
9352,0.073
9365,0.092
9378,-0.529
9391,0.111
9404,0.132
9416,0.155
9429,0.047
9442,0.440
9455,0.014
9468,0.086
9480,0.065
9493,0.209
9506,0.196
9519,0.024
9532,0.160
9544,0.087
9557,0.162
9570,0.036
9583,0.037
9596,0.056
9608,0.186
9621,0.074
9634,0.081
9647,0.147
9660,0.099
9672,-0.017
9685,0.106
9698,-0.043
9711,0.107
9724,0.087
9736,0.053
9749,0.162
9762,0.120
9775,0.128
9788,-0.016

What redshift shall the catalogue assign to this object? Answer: 1.11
